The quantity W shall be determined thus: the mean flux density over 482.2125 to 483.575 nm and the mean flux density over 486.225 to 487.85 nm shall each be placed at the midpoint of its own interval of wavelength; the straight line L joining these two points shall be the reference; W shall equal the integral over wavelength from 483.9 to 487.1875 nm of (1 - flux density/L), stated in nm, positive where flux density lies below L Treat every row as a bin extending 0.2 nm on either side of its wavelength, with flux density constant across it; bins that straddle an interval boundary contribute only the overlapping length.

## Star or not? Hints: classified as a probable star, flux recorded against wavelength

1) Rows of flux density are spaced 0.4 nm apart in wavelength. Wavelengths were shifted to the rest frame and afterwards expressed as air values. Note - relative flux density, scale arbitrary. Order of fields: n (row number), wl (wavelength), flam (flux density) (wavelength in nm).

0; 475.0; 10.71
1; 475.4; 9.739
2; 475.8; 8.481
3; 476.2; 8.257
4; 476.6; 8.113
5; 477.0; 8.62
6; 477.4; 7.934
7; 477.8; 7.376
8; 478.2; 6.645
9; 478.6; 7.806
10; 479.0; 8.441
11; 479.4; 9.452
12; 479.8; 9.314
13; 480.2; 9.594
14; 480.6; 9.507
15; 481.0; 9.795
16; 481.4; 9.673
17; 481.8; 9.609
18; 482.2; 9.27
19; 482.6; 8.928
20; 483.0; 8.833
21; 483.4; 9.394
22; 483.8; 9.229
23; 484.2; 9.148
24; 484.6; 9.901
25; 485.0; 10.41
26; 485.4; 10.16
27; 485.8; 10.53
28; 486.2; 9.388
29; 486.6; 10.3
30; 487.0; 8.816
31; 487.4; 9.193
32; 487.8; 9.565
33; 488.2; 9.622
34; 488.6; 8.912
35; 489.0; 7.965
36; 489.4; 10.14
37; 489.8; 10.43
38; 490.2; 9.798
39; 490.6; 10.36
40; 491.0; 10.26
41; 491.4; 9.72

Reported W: -0.18 nm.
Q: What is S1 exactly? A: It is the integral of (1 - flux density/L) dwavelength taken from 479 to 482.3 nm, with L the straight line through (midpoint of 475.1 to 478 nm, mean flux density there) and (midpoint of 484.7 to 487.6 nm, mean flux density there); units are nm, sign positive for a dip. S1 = -0.16 nm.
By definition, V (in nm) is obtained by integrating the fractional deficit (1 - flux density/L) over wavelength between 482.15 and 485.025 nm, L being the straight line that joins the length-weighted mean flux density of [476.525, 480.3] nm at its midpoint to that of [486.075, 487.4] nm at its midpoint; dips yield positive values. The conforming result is -0.098 nm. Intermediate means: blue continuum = 8.3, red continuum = 9.46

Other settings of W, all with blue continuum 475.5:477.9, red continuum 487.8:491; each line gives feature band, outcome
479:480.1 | -0.09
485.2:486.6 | -0.12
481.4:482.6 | -0.08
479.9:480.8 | -0.09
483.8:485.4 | -0.12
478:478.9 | 0.11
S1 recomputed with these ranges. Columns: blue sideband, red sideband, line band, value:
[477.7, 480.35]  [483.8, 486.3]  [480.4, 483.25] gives -0.093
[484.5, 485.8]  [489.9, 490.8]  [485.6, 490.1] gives 0.281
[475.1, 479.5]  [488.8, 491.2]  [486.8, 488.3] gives 0.040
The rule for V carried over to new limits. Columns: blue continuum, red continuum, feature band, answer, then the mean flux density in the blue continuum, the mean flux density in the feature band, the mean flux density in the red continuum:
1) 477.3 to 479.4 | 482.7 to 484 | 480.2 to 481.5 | -0.18 nm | 7.8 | 9.65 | 9.13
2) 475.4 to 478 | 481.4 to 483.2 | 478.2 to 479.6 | 0.06 nm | 8.25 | 8.29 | 9.22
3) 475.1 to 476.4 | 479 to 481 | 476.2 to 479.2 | 0.42 nm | 8.97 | 7.88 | 9.4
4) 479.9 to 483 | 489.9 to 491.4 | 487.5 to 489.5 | 0.15 nm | 9.43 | 9.19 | 10.1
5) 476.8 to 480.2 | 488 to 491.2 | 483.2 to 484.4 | -0.04 nm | 8.28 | 9.26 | 9.69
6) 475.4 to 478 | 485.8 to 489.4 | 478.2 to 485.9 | -0.47 nm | 8.25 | 9.33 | 9.34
